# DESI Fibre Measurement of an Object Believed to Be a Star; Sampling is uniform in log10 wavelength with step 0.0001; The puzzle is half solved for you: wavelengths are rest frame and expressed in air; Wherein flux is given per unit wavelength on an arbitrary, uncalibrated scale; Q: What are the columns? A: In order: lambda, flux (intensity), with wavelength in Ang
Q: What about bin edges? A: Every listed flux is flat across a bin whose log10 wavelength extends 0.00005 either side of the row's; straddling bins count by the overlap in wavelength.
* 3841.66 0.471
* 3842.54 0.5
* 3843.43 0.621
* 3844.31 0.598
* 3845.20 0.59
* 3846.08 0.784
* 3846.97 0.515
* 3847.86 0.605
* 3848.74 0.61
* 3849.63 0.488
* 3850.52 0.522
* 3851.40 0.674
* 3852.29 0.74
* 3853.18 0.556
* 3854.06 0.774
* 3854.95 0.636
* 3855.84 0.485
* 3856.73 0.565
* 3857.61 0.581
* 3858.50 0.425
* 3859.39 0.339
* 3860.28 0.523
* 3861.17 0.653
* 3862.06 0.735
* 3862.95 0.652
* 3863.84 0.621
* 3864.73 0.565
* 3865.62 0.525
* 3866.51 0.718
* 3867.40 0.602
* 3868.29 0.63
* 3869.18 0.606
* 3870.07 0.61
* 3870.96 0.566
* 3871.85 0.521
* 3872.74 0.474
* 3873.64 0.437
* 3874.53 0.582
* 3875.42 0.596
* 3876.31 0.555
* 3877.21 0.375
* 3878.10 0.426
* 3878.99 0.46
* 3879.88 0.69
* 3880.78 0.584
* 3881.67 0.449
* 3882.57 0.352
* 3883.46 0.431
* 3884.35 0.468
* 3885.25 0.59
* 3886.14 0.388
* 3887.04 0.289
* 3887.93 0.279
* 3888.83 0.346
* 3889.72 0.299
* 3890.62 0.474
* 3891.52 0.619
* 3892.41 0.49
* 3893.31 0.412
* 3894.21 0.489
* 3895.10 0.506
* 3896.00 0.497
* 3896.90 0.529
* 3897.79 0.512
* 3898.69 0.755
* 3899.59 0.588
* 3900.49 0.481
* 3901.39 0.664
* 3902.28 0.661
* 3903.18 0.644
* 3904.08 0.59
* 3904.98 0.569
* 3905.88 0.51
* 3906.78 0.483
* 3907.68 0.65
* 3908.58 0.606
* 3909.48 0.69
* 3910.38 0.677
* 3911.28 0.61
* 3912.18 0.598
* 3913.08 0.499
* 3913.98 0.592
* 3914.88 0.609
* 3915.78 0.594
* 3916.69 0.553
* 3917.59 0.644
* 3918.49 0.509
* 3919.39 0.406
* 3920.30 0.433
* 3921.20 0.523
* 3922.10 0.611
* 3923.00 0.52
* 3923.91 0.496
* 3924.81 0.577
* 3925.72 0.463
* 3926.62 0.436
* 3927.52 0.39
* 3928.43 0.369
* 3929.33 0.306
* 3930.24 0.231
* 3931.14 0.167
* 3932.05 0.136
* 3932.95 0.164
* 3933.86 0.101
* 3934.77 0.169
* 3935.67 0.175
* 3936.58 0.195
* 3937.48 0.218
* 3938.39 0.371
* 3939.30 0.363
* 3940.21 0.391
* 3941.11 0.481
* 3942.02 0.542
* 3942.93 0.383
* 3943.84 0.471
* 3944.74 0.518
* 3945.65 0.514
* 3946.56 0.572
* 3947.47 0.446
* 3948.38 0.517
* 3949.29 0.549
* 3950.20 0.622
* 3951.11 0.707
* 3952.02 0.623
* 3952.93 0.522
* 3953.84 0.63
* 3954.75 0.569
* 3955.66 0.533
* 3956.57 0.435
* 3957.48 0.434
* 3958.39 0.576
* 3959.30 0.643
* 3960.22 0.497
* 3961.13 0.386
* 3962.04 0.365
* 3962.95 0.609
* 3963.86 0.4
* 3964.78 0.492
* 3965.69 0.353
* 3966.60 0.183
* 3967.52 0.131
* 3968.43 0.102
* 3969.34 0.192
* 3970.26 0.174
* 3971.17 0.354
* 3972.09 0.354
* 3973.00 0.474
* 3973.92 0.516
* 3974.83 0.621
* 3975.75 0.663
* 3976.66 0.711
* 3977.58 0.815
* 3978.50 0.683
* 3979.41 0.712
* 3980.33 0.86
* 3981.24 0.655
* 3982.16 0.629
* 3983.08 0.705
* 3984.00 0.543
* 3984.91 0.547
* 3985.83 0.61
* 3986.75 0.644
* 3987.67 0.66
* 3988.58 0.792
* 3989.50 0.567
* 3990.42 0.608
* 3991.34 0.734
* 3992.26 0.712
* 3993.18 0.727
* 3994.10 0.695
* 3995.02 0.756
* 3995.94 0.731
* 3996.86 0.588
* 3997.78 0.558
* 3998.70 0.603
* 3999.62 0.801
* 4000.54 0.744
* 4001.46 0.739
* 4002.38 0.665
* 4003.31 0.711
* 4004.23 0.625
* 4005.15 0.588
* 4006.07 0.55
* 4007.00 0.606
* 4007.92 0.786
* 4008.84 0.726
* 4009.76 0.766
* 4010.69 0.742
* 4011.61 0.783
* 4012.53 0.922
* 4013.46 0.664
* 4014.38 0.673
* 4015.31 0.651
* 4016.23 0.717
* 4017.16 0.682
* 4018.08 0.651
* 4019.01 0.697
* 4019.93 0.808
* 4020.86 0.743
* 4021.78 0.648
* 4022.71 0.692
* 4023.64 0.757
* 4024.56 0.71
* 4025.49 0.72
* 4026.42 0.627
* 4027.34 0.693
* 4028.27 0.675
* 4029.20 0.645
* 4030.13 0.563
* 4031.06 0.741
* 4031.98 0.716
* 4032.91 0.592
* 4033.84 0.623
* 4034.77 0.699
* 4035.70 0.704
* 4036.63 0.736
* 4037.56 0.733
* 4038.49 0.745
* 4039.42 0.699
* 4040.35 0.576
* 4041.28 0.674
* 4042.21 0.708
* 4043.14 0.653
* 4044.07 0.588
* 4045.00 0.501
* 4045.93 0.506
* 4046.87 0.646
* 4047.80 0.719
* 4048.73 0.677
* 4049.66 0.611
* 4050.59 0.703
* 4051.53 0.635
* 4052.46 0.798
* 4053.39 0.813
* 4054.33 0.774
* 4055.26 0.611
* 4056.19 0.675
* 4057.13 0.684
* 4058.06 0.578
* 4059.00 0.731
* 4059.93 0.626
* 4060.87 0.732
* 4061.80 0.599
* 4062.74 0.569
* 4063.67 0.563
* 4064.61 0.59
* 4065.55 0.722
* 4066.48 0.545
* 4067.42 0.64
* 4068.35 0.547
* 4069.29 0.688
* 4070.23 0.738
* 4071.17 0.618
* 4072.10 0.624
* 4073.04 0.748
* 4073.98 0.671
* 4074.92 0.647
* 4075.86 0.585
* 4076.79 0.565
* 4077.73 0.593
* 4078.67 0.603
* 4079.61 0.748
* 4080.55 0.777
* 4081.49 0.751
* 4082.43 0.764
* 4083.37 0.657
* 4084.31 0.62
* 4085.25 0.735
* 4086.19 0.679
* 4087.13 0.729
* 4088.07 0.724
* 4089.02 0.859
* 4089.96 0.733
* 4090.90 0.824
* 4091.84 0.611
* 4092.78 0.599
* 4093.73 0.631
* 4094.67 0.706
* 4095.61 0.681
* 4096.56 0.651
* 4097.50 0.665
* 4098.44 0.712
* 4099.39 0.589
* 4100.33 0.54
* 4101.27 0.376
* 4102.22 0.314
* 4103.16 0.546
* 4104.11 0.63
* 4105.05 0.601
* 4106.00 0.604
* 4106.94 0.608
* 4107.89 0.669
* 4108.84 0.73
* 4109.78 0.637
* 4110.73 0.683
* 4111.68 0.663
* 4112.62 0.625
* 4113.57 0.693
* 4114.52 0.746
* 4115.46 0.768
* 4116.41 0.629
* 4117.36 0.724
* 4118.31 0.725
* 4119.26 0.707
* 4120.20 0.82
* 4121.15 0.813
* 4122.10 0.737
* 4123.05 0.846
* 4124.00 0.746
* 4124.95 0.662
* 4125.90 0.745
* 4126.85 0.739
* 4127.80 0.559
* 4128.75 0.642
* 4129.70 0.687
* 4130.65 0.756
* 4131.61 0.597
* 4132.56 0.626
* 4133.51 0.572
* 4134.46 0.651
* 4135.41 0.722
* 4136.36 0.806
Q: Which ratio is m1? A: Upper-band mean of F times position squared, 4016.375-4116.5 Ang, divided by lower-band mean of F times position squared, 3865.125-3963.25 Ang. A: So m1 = 1.46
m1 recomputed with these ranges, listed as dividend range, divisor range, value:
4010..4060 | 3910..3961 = 1.56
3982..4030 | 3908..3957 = 1.53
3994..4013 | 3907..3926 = 1.30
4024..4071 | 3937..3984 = 1.39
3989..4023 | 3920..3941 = 2.12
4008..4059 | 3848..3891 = 1.41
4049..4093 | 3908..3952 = 1.59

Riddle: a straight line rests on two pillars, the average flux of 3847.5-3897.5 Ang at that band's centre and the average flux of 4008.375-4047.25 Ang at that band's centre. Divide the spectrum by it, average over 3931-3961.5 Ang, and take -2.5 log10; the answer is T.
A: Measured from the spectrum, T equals 0.36 mag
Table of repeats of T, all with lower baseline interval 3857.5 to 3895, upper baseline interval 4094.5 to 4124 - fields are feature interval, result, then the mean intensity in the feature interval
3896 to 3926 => -0.077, 0.57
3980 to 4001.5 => -0.155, 0.673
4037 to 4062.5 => -0.074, 0.666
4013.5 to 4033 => -0.139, 0.687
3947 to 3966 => 0.081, 0.521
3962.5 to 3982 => 0.189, 0.481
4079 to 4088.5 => -0.117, 0.717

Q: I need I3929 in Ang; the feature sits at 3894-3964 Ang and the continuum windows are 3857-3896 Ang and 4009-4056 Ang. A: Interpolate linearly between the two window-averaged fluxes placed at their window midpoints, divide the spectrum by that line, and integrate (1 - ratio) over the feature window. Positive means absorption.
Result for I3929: 9.8 Ang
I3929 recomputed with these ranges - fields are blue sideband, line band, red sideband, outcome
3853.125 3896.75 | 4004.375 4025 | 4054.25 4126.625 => -3.08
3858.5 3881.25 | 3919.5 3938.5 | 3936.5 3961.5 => 6.53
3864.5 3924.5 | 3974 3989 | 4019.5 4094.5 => -1.64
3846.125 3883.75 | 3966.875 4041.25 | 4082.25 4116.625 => -3.53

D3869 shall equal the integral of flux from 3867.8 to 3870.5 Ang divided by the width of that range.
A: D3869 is 0.616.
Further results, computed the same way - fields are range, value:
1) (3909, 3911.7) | 0.659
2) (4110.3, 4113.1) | 0.657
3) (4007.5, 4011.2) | 0.756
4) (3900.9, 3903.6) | 0.655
